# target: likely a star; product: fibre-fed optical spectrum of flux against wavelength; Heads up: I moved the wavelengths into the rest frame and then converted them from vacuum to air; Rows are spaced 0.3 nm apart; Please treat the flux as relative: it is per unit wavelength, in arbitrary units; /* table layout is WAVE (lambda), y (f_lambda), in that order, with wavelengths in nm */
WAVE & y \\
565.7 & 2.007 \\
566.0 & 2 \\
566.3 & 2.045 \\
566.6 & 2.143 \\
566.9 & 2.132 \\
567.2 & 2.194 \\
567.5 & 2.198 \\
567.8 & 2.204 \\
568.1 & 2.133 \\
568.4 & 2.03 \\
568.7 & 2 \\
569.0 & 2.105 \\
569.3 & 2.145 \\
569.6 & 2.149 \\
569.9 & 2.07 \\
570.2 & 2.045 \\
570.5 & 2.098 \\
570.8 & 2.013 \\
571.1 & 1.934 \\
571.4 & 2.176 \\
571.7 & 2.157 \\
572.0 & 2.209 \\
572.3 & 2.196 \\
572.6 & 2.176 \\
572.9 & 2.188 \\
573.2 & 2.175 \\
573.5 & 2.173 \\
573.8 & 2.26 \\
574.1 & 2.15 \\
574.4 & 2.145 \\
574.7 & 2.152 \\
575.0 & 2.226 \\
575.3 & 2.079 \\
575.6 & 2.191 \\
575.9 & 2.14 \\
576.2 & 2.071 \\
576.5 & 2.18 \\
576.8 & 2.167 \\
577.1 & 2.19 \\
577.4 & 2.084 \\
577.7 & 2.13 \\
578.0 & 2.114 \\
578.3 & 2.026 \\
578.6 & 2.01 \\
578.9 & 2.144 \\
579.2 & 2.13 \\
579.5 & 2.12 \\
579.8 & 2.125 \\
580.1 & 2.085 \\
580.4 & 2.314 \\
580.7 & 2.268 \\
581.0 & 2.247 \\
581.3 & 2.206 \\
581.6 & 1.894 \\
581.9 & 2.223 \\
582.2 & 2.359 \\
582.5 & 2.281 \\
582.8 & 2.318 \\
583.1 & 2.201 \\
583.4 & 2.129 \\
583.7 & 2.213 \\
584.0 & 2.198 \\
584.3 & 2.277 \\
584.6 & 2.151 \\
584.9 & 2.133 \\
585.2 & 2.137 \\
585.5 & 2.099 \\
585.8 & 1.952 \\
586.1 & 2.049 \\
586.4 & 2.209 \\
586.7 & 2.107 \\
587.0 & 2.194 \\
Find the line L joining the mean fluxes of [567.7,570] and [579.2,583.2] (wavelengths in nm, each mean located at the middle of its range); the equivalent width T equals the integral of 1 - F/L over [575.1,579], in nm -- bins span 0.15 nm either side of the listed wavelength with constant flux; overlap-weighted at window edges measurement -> 0.088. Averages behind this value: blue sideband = 2.1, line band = 2.12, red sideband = 2.2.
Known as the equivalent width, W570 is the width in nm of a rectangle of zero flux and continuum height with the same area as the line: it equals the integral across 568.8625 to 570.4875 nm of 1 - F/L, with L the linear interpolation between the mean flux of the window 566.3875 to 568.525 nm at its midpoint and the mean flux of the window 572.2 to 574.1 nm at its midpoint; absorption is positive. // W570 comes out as 0.05 nm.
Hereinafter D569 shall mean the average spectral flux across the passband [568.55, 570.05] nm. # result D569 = 2.09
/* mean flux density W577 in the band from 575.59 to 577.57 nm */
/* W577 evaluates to 2.14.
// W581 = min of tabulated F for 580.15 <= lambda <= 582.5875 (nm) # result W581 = 1.894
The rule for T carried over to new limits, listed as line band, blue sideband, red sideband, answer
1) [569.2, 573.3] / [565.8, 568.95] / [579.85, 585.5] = 0.01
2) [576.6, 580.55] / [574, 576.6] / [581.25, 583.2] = 0.09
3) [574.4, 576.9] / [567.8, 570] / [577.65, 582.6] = -0.02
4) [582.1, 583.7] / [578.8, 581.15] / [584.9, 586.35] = -0.09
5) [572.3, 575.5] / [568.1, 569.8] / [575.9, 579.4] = -0.11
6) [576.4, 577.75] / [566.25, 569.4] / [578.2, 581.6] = -0.01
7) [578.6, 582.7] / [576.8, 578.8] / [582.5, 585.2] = -0.06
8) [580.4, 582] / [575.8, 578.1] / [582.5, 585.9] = -0.02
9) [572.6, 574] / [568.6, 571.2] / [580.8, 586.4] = -0.07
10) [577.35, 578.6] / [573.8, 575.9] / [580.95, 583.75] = 0.06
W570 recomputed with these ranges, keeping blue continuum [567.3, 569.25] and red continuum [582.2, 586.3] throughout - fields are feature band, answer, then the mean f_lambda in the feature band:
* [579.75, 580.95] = -0.028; 2.21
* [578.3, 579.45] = 0.035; 2.09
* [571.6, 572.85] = -0.033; 2.19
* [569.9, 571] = 0.038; 2.05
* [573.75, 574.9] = -0.019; 2.17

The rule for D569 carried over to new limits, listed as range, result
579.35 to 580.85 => 2.18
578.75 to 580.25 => 2.12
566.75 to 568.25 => 2.17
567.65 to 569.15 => 2.09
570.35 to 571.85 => 2.08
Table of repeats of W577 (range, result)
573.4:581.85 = 2.14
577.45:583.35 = 2.17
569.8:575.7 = 2.14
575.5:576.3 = 2.13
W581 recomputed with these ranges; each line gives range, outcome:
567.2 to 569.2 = 2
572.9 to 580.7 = 2.01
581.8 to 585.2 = 2.129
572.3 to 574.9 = 2.145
